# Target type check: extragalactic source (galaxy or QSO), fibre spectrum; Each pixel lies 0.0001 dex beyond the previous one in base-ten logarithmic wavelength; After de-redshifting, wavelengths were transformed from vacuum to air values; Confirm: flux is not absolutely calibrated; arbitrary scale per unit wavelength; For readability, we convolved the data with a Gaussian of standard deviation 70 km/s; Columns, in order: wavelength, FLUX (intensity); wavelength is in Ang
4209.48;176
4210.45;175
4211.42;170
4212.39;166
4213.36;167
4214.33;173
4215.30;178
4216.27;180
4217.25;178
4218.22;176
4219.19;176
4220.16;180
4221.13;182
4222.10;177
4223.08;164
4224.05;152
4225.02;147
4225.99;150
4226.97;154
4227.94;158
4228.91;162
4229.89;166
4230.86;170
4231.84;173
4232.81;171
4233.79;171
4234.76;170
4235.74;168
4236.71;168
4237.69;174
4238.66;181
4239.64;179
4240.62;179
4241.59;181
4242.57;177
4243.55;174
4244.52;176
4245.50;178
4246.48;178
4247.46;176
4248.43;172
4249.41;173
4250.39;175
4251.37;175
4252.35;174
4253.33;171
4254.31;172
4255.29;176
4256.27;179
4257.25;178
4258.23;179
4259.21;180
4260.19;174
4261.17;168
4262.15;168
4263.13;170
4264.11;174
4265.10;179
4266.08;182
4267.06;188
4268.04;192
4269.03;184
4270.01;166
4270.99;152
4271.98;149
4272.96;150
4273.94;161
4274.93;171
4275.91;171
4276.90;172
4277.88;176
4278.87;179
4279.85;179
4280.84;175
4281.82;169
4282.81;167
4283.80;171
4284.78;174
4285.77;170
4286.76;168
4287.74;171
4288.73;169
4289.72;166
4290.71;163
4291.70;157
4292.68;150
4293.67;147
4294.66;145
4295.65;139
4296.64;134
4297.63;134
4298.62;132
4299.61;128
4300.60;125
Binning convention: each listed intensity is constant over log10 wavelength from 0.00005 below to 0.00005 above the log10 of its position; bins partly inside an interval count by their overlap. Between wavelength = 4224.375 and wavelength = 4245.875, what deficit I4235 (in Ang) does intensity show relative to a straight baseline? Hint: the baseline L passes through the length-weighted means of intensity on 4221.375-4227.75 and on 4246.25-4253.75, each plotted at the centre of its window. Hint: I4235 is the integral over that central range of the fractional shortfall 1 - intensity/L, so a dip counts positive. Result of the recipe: -0.56 Ang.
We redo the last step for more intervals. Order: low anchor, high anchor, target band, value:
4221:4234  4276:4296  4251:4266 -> -0.92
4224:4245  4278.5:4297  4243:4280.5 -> -1.76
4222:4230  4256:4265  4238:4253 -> -0.84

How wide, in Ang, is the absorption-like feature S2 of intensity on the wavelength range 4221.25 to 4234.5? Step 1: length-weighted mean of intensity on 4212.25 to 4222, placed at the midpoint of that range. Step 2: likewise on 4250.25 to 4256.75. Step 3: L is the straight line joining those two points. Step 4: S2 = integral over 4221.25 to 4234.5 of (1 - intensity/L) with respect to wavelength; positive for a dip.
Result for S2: 0.9 Ang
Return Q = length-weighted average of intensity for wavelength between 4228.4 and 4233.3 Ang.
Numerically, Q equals 168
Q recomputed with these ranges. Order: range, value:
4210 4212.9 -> 170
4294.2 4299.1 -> 137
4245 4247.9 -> 177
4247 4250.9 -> 174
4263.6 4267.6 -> 181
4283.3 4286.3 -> 171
